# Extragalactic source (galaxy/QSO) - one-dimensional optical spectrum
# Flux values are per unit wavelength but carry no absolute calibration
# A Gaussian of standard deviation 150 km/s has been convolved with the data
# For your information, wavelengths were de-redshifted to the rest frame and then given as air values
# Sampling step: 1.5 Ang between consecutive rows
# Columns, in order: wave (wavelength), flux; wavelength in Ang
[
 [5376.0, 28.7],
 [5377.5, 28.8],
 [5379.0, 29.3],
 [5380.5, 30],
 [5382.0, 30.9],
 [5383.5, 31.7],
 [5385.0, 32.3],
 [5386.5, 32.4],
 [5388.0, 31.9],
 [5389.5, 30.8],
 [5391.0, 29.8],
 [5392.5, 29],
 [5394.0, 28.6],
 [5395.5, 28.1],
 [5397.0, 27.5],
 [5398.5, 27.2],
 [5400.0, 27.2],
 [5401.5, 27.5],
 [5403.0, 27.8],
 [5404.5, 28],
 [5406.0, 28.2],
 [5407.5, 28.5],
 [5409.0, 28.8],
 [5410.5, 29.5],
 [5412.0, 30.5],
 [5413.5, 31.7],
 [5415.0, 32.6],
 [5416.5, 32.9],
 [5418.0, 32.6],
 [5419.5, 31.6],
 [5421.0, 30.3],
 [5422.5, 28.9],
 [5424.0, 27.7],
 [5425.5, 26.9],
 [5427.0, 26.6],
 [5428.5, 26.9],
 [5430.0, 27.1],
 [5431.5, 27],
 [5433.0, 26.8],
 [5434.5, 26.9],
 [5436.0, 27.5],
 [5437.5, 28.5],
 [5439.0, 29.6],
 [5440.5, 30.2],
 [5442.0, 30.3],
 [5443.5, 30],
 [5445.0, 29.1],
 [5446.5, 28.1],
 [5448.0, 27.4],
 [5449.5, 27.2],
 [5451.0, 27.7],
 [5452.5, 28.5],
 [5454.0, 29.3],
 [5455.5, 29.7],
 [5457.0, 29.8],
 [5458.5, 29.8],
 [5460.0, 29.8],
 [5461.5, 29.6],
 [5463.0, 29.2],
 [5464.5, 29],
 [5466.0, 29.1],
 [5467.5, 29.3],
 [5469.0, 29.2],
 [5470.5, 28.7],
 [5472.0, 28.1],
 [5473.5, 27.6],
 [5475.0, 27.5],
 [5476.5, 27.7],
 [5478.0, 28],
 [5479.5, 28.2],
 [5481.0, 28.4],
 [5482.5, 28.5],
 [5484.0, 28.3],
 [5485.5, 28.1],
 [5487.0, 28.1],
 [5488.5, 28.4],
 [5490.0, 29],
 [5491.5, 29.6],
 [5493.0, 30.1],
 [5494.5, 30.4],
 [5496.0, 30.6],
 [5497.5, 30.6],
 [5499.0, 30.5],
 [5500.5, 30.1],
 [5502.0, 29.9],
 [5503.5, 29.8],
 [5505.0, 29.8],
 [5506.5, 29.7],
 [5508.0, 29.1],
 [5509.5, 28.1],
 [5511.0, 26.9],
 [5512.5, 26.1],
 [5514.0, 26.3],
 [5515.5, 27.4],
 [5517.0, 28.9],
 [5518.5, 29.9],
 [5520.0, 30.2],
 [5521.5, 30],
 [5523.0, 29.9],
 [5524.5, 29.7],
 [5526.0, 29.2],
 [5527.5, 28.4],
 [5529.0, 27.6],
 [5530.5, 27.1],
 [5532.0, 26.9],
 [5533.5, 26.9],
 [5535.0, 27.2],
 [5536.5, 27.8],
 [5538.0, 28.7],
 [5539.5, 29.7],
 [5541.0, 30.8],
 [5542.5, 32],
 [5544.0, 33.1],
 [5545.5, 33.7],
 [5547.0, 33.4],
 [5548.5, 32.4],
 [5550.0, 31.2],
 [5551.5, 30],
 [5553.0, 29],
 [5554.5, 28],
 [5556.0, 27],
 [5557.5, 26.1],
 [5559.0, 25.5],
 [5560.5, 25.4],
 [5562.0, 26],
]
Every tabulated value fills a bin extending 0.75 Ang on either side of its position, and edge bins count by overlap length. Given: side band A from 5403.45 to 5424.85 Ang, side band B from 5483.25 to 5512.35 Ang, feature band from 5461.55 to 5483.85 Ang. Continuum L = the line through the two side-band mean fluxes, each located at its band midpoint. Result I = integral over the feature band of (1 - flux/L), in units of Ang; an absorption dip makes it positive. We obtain 0.8 Ang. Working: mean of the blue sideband 30.1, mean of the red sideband 29.3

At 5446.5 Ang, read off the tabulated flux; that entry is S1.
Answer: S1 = 28.1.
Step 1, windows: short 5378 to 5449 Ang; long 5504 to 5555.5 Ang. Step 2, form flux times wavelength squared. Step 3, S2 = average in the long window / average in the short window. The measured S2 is 1.0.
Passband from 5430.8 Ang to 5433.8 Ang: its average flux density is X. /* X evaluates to 26.9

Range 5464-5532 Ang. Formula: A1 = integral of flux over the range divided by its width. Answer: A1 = 28.8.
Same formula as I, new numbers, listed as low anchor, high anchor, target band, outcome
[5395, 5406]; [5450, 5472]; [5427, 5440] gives 0.4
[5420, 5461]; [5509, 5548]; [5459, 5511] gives -0.5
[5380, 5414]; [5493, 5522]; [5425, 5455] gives 1.3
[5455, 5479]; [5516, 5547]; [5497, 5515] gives 0.2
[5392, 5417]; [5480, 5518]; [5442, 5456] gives 0.2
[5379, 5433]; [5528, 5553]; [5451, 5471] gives 0.2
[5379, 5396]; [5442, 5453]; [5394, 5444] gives 1.0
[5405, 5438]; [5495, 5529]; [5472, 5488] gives 0.6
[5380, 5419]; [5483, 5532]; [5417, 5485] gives 1.8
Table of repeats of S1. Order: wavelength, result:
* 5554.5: 28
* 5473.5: 27.6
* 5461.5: 29.6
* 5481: 28.4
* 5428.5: 26.9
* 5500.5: 30.1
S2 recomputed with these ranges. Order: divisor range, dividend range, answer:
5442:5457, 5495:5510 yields 1.06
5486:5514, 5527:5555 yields 1.03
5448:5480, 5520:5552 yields 1.07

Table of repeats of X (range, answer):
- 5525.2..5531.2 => 28.1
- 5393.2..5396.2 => 28.4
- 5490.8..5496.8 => 30.2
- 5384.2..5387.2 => 32.3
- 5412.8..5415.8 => 32.2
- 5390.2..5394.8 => 29.1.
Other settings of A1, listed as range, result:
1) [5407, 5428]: 29.9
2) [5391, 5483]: 28.8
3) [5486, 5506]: 29.7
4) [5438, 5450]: 29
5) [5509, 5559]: 29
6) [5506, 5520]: 28.1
